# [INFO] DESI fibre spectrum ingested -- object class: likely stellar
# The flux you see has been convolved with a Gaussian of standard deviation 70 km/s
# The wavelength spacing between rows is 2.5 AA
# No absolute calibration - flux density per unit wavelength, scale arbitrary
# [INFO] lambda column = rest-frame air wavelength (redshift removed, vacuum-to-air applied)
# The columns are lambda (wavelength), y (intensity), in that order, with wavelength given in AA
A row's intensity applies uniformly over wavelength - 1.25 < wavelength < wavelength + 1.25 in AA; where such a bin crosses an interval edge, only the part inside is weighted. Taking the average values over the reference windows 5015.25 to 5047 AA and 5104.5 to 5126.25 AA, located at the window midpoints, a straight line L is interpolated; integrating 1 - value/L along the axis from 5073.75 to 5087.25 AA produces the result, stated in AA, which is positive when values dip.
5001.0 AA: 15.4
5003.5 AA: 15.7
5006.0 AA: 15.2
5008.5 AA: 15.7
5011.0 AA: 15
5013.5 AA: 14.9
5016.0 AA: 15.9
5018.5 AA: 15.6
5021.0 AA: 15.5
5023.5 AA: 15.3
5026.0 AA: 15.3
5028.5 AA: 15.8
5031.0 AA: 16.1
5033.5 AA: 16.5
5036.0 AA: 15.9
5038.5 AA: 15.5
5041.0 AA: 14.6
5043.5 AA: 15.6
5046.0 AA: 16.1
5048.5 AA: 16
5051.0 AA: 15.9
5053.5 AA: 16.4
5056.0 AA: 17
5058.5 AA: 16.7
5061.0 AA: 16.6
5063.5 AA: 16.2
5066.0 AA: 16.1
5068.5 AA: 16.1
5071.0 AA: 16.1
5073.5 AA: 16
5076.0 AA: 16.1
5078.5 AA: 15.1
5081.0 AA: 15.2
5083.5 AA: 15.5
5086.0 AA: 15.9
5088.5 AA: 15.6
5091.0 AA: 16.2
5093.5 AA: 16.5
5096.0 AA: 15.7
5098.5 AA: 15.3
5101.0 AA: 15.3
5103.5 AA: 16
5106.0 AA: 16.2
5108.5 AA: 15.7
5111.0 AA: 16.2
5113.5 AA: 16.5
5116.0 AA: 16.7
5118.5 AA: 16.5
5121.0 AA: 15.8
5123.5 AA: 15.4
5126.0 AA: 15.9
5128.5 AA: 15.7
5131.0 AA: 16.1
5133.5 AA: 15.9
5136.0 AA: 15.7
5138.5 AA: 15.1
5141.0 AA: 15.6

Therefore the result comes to 0.28 AA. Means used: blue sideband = 15.7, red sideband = 16.1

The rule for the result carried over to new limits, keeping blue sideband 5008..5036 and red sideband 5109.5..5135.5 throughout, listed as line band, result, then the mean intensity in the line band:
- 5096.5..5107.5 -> 0.2 AA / 15.7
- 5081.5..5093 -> 0.1 AA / 15.8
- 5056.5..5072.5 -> -0.5 AA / 16.3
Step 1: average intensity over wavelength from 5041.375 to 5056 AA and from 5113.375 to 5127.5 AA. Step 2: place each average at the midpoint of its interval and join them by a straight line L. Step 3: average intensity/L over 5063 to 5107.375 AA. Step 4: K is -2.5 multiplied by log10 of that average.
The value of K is 0.01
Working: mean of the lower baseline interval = 16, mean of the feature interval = 15.8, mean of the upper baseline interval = 16.1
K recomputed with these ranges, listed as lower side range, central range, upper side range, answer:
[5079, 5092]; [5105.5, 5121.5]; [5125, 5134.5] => -0.03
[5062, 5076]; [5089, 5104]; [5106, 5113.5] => 0.02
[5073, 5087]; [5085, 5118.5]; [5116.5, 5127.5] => -0.01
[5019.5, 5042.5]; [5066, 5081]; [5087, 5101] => -0.01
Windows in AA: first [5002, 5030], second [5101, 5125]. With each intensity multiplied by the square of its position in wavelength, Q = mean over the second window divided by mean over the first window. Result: 1.08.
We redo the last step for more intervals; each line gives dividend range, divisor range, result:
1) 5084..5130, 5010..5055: 1.05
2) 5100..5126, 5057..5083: 1.02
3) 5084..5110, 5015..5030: 1.05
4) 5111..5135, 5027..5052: 1.05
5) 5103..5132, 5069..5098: 1.03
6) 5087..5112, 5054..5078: 0.99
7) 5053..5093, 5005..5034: 1.05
